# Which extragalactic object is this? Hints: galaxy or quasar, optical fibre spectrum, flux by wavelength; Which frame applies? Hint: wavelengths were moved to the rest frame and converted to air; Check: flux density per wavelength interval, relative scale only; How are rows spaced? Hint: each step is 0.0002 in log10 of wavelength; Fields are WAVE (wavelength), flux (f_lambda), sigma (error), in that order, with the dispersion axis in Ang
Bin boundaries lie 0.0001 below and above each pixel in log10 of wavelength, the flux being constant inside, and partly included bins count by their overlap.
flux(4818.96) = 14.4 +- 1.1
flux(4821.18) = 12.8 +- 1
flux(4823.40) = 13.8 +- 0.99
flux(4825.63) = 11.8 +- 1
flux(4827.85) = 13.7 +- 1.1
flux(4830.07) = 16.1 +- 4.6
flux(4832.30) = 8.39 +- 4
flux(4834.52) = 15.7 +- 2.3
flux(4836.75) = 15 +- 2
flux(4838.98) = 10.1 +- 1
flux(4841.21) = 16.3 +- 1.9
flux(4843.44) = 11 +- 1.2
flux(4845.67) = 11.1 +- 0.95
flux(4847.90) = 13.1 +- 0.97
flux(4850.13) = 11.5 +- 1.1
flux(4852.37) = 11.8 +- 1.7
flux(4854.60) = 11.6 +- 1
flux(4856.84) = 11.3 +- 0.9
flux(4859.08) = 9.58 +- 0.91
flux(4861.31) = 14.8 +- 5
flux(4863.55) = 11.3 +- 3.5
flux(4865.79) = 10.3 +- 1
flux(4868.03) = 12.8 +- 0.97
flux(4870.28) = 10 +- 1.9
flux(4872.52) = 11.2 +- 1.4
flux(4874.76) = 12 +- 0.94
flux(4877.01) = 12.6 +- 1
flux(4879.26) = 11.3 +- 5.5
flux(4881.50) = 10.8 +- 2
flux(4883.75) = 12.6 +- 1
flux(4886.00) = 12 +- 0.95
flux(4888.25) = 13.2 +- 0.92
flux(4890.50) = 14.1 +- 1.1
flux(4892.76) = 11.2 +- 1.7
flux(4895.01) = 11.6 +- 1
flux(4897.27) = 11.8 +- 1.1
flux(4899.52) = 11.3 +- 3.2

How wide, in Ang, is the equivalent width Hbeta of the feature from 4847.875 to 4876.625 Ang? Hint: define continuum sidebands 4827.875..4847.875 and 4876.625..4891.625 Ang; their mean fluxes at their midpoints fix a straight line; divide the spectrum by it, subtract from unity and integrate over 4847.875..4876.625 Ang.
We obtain 2.4 Ang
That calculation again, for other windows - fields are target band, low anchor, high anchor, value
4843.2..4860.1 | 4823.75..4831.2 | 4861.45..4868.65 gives 1.5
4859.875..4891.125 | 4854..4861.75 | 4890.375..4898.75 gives -0.7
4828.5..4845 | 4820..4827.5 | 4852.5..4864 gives -0.9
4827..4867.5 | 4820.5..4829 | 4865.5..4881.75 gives -0.1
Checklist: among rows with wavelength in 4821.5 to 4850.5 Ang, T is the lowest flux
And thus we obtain 8.39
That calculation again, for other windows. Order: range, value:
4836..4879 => 9.58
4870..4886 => 10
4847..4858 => 11.3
